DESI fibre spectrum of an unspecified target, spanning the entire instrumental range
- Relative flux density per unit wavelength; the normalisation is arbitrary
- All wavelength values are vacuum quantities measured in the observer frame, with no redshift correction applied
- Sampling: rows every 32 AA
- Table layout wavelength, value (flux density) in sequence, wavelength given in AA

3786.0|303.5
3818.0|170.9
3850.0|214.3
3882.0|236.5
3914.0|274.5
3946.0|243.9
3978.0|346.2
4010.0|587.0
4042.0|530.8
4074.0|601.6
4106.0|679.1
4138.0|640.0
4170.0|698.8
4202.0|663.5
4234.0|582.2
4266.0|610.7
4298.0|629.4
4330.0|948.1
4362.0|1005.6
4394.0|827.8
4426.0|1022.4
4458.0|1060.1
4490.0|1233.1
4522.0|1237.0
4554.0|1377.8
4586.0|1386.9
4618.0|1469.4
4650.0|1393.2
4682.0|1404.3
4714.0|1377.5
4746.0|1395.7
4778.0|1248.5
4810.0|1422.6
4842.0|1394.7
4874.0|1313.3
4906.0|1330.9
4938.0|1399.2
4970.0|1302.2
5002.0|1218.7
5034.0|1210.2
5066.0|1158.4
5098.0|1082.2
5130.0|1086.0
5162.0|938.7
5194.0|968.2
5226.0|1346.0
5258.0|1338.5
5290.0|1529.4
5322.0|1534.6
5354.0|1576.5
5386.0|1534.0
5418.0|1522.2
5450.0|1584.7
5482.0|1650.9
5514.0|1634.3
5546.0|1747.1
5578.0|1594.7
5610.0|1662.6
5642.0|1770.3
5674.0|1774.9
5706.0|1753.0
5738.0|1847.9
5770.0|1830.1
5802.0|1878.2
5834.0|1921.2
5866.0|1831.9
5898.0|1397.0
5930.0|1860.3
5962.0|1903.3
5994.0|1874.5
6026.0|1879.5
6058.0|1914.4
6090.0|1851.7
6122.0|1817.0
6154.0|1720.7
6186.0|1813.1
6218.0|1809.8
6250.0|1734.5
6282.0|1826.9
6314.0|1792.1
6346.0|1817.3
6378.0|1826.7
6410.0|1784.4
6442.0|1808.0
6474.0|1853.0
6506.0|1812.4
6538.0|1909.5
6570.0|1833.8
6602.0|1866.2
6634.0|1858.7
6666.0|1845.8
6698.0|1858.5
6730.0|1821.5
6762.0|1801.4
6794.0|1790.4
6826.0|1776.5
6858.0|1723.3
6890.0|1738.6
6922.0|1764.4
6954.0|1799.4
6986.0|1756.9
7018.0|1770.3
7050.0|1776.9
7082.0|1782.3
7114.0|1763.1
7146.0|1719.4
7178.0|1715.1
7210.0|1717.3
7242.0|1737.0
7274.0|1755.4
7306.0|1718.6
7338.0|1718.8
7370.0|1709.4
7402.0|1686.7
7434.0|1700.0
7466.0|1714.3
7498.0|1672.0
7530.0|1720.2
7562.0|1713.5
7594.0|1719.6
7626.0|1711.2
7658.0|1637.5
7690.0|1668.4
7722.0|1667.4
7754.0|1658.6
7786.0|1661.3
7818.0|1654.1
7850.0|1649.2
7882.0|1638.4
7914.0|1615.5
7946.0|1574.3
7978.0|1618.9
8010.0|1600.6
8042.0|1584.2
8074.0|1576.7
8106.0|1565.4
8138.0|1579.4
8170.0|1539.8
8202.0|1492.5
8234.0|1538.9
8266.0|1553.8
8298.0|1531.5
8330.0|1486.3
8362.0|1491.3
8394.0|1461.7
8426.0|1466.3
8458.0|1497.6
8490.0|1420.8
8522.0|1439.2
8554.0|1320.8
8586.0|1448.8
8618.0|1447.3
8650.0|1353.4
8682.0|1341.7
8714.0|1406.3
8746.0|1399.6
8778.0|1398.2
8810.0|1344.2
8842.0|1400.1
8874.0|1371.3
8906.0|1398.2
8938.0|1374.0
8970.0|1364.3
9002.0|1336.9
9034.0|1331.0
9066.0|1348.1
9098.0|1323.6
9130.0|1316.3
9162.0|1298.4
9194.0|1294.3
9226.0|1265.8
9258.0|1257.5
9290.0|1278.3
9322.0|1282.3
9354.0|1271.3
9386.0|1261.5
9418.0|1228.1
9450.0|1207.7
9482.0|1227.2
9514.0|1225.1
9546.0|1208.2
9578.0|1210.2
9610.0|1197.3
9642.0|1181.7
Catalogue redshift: 0.00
